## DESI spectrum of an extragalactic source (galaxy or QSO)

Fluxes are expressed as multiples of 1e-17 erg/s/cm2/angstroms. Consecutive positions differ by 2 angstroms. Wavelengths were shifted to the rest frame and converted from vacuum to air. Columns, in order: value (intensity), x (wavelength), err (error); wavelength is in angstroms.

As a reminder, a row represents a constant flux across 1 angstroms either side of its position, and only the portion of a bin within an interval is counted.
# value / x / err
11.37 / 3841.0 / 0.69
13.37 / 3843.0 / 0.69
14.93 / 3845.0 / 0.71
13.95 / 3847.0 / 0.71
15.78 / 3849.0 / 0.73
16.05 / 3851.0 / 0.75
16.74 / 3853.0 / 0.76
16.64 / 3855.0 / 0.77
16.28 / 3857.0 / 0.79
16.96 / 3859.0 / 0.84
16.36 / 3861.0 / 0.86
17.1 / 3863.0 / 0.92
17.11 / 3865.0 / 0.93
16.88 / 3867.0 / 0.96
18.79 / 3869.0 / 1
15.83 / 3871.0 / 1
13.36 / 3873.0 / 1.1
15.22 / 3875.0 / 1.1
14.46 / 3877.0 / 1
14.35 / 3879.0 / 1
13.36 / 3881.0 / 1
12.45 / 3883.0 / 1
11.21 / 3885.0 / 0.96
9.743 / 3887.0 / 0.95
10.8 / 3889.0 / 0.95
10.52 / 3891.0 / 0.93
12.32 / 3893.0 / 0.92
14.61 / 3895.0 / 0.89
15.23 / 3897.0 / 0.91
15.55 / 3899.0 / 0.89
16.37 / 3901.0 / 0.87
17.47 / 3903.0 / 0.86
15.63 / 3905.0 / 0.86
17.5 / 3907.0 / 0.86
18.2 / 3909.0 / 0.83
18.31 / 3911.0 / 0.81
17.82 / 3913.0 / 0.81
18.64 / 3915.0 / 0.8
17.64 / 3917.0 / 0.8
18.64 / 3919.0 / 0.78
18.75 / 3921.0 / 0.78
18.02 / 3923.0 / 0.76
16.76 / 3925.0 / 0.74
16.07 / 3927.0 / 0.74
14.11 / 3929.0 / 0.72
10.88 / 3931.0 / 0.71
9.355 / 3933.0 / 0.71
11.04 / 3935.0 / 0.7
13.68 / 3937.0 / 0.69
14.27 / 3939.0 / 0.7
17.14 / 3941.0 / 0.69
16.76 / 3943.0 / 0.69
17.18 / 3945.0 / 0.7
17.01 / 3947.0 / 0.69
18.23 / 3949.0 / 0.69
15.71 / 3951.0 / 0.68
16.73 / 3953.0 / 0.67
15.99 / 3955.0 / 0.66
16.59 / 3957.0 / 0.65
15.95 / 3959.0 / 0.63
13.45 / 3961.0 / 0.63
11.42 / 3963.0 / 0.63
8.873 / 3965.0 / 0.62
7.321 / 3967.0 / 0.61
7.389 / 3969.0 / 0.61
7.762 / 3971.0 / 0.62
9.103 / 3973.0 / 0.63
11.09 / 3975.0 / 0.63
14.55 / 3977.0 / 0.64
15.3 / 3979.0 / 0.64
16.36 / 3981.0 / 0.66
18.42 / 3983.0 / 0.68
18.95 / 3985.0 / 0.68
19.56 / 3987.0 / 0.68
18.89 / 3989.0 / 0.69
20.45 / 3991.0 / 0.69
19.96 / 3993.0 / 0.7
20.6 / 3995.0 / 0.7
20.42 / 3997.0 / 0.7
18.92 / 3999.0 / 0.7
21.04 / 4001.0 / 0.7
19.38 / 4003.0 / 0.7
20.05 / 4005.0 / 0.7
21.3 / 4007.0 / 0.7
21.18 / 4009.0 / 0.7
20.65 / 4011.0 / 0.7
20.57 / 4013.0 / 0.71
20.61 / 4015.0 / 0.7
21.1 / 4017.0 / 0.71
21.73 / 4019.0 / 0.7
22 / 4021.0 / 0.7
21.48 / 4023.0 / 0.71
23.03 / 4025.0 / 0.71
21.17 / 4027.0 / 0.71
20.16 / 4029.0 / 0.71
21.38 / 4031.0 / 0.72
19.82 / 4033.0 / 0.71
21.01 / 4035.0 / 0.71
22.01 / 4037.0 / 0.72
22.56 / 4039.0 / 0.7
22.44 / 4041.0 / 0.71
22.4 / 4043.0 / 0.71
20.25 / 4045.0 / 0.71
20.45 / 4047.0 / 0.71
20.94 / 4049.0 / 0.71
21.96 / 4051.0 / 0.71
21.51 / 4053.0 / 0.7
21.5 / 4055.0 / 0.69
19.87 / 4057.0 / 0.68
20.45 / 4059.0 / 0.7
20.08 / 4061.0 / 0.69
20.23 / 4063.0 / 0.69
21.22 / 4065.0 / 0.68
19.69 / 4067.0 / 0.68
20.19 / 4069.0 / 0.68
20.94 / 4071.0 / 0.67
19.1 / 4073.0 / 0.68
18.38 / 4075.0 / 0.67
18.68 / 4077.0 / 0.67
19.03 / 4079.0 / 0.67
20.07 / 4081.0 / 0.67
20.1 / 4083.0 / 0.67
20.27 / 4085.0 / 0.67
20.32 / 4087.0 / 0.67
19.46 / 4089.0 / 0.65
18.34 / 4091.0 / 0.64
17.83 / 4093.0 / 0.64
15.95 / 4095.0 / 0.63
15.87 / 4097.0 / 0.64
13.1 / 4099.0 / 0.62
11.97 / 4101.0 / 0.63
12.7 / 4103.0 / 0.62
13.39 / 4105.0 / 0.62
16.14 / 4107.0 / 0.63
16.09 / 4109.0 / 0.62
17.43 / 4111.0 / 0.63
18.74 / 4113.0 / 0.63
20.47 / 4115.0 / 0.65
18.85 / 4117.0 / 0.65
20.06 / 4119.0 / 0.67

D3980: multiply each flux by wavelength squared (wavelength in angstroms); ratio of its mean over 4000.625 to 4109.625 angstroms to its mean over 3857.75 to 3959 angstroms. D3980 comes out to 1.37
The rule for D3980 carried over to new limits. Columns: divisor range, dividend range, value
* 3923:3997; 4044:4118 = 1.33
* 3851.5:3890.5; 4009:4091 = 1.52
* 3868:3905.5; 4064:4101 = 1.46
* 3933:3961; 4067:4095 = 1.33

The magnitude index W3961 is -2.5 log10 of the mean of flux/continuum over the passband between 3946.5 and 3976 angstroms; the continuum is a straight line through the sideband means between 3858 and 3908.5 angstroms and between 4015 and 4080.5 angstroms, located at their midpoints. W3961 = 0.35 mag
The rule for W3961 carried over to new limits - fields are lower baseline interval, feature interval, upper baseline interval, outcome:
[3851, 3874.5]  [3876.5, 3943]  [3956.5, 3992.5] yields 0.04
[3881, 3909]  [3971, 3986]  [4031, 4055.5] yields 0.26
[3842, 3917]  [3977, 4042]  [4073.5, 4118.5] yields -0.22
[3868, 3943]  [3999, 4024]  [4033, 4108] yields -0.18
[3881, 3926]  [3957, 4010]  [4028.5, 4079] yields 0.14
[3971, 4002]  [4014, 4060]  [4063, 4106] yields -0.21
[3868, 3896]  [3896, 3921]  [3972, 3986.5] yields -0.25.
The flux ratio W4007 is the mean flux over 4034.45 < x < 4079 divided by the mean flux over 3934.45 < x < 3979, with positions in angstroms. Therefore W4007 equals 1.52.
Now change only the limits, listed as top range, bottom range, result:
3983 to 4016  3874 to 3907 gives 1.45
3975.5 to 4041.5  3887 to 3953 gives 1.29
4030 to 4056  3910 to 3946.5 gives 1.35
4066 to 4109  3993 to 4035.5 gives 0.85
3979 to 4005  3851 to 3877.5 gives 1.18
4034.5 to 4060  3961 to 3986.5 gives 1.72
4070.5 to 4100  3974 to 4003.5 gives 1.01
